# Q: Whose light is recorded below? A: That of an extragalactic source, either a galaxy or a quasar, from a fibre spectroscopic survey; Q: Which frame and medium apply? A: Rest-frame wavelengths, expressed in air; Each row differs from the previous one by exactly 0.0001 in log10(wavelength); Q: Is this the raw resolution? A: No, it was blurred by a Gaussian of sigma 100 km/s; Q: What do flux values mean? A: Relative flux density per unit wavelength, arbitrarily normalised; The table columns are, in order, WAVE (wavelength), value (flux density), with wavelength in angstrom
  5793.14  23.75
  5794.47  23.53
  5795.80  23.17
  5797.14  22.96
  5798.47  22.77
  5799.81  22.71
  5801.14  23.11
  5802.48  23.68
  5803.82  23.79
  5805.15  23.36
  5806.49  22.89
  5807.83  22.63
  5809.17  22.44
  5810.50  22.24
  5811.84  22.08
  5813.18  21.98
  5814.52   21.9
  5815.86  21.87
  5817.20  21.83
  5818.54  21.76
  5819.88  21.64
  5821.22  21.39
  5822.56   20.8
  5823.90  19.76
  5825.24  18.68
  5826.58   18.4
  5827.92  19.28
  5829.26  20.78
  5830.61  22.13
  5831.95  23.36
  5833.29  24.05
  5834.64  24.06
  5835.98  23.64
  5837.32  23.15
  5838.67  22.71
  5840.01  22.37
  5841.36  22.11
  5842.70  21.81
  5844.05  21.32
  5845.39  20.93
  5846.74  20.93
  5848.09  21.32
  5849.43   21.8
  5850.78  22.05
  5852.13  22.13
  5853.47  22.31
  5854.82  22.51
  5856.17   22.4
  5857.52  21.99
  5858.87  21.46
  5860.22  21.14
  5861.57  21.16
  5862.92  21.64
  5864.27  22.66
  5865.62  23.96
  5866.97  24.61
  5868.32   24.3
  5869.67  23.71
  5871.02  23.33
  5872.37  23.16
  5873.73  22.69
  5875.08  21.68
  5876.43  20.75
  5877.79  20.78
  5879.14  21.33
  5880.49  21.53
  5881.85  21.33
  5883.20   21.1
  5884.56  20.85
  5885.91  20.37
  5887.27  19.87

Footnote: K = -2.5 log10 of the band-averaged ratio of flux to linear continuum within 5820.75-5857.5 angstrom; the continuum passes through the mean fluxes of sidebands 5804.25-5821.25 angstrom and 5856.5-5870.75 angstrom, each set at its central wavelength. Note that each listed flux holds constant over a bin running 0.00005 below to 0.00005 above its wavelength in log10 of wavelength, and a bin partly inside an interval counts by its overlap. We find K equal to 0.04 mag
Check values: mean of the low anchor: 22.2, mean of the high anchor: 22.7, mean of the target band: 21.7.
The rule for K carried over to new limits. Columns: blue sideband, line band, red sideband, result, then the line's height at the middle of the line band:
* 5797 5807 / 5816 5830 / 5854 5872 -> 0.13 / 23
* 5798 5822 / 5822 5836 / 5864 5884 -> 0.06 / 22.4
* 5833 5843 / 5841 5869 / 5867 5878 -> 0.04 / 22.9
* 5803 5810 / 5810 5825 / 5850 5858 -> 0.07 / 22.8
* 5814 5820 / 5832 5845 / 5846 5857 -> -0.04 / 21.9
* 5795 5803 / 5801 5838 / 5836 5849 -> 0.03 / 22.5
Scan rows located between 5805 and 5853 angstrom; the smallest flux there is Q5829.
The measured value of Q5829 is 18.4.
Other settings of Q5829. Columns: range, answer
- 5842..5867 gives 20.93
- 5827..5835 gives 19.28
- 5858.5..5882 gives 20.75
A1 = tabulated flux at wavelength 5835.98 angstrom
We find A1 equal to 23.64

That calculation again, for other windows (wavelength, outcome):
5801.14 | 23.11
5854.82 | 22.51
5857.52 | 21.99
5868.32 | 24.3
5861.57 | 21.16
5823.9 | 19.76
